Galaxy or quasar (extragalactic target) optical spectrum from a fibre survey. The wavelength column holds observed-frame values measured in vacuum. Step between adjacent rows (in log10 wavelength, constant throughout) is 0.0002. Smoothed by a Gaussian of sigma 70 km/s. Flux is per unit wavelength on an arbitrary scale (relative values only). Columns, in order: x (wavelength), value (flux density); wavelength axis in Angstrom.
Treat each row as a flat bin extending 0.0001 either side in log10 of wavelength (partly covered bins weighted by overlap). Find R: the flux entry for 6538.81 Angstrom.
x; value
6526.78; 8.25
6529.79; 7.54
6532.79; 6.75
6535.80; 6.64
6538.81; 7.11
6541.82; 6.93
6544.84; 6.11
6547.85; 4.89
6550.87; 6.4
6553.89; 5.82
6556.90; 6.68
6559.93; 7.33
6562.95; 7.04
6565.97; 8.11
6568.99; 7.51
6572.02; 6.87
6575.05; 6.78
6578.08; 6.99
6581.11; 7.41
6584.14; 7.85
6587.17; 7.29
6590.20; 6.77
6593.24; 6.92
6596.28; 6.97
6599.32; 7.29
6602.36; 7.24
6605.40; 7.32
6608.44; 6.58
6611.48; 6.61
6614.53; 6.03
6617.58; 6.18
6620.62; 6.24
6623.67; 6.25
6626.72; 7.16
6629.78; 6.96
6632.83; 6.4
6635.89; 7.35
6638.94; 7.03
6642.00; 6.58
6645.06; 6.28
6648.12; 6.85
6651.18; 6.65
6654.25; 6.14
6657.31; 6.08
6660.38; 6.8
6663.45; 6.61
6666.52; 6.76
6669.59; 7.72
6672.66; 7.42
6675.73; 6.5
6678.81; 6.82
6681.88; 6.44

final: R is 7.11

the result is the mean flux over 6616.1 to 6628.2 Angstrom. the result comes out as 6.46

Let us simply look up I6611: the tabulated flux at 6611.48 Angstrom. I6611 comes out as 6.61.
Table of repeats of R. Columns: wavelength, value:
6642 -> 6.58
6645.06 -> 6.28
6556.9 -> 6.68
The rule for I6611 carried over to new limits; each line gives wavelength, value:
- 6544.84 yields 6.11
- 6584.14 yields 7.85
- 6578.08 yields 6.99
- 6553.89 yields 5.82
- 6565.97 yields 8.11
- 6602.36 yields 7.24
